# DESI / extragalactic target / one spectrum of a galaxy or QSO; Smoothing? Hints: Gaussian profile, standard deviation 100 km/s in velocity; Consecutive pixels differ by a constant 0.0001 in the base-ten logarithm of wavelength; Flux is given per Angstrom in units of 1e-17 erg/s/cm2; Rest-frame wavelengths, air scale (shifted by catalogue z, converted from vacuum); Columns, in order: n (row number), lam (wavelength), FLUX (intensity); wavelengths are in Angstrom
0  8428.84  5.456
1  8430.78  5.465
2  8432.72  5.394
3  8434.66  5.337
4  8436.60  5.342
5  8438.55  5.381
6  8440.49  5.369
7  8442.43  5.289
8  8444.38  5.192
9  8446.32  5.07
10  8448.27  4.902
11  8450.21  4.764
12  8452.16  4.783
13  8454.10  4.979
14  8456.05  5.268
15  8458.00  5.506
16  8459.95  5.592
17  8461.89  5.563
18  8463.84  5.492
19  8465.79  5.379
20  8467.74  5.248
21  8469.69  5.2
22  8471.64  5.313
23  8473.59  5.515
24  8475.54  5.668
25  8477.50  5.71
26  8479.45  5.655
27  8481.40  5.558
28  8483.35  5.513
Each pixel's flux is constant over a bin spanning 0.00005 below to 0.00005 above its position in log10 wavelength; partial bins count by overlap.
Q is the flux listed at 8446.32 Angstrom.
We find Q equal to 5.07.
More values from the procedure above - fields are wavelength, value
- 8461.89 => 5.563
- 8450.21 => 4.764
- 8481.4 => 5.558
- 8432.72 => 5.394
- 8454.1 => 4.979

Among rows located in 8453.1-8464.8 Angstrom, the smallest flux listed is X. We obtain 4.979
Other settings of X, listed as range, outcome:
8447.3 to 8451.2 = 4.764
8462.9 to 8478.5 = 5.2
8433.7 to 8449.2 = 4.902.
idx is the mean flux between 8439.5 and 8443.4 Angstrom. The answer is 5.34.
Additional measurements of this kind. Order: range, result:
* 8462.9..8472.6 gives 5.33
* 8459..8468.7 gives 5.46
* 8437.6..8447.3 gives 5.26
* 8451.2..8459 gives 5.13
